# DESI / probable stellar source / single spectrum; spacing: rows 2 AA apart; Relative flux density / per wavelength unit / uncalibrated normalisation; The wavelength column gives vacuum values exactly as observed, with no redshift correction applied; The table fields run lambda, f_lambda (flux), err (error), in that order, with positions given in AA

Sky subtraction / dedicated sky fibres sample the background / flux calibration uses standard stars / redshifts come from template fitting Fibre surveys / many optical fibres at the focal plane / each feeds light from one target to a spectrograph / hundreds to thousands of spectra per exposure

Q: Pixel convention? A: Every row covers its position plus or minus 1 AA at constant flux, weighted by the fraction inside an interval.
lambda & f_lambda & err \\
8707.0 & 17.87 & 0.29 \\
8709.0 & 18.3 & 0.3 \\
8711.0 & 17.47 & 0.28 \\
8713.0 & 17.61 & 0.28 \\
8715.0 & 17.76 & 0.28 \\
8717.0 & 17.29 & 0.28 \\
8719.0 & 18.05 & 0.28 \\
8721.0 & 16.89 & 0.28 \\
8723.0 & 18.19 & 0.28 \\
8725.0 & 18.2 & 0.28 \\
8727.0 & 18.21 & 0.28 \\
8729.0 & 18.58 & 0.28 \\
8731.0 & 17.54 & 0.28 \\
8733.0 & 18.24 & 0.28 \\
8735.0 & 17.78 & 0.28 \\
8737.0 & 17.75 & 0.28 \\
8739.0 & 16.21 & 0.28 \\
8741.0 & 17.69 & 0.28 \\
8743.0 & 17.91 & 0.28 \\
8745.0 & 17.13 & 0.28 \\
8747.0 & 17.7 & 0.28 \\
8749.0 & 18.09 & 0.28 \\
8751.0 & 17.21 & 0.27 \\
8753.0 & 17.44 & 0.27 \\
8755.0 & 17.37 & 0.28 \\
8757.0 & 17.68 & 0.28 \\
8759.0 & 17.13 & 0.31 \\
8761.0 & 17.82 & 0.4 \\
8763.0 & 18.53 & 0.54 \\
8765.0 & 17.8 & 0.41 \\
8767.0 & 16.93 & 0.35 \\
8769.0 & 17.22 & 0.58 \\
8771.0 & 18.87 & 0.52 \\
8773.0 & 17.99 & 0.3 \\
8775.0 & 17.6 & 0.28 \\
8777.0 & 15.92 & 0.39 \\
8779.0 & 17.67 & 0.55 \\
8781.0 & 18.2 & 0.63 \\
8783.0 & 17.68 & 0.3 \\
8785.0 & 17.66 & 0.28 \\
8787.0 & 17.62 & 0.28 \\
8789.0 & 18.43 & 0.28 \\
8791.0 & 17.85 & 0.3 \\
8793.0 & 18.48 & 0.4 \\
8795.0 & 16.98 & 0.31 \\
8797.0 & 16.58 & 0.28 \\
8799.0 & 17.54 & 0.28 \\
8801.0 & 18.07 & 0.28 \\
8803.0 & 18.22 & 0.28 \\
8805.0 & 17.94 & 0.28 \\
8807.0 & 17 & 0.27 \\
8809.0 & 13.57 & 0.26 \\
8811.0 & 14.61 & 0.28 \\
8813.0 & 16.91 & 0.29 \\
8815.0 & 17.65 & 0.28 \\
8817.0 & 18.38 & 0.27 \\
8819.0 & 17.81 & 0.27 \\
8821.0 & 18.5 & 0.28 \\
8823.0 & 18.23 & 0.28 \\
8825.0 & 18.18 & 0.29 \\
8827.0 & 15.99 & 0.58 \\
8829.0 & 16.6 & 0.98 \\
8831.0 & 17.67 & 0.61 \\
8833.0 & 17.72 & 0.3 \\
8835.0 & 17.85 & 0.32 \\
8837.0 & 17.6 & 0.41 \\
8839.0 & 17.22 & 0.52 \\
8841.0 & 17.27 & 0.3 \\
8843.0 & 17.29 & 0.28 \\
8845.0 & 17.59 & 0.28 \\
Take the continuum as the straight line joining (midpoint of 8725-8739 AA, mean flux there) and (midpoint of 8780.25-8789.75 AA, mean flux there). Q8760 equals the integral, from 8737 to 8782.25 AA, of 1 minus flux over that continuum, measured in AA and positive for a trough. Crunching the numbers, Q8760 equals 0.9 AA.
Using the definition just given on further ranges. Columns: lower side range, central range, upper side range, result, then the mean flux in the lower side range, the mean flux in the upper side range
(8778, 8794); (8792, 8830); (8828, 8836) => 1.0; 17.9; 17.5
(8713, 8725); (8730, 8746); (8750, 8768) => 0.1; 17.7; 17.5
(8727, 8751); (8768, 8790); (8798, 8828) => -0.3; 17.7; 17.2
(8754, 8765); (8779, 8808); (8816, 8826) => 0.4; 17.7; 18.2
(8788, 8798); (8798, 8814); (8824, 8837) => 0.8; 17.7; 17.4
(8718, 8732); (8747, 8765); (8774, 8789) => 0.1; 18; 17.5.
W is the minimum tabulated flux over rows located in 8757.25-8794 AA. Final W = 15.92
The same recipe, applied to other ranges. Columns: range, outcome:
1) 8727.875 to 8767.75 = 16.21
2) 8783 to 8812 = 13.57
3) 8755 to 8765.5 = 17.13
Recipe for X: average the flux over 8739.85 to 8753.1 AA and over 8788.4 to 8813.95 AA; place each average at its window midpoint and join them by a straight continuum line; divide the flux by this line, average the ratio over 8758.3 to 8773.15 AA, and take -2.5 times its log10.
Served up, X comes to -0.02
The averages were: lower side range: 17.6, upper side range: 17.1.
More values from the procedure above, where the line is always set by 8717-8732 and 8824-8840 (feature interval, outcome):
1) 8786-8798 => -0.01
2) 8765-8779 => 0.01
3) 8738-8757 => 0.02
